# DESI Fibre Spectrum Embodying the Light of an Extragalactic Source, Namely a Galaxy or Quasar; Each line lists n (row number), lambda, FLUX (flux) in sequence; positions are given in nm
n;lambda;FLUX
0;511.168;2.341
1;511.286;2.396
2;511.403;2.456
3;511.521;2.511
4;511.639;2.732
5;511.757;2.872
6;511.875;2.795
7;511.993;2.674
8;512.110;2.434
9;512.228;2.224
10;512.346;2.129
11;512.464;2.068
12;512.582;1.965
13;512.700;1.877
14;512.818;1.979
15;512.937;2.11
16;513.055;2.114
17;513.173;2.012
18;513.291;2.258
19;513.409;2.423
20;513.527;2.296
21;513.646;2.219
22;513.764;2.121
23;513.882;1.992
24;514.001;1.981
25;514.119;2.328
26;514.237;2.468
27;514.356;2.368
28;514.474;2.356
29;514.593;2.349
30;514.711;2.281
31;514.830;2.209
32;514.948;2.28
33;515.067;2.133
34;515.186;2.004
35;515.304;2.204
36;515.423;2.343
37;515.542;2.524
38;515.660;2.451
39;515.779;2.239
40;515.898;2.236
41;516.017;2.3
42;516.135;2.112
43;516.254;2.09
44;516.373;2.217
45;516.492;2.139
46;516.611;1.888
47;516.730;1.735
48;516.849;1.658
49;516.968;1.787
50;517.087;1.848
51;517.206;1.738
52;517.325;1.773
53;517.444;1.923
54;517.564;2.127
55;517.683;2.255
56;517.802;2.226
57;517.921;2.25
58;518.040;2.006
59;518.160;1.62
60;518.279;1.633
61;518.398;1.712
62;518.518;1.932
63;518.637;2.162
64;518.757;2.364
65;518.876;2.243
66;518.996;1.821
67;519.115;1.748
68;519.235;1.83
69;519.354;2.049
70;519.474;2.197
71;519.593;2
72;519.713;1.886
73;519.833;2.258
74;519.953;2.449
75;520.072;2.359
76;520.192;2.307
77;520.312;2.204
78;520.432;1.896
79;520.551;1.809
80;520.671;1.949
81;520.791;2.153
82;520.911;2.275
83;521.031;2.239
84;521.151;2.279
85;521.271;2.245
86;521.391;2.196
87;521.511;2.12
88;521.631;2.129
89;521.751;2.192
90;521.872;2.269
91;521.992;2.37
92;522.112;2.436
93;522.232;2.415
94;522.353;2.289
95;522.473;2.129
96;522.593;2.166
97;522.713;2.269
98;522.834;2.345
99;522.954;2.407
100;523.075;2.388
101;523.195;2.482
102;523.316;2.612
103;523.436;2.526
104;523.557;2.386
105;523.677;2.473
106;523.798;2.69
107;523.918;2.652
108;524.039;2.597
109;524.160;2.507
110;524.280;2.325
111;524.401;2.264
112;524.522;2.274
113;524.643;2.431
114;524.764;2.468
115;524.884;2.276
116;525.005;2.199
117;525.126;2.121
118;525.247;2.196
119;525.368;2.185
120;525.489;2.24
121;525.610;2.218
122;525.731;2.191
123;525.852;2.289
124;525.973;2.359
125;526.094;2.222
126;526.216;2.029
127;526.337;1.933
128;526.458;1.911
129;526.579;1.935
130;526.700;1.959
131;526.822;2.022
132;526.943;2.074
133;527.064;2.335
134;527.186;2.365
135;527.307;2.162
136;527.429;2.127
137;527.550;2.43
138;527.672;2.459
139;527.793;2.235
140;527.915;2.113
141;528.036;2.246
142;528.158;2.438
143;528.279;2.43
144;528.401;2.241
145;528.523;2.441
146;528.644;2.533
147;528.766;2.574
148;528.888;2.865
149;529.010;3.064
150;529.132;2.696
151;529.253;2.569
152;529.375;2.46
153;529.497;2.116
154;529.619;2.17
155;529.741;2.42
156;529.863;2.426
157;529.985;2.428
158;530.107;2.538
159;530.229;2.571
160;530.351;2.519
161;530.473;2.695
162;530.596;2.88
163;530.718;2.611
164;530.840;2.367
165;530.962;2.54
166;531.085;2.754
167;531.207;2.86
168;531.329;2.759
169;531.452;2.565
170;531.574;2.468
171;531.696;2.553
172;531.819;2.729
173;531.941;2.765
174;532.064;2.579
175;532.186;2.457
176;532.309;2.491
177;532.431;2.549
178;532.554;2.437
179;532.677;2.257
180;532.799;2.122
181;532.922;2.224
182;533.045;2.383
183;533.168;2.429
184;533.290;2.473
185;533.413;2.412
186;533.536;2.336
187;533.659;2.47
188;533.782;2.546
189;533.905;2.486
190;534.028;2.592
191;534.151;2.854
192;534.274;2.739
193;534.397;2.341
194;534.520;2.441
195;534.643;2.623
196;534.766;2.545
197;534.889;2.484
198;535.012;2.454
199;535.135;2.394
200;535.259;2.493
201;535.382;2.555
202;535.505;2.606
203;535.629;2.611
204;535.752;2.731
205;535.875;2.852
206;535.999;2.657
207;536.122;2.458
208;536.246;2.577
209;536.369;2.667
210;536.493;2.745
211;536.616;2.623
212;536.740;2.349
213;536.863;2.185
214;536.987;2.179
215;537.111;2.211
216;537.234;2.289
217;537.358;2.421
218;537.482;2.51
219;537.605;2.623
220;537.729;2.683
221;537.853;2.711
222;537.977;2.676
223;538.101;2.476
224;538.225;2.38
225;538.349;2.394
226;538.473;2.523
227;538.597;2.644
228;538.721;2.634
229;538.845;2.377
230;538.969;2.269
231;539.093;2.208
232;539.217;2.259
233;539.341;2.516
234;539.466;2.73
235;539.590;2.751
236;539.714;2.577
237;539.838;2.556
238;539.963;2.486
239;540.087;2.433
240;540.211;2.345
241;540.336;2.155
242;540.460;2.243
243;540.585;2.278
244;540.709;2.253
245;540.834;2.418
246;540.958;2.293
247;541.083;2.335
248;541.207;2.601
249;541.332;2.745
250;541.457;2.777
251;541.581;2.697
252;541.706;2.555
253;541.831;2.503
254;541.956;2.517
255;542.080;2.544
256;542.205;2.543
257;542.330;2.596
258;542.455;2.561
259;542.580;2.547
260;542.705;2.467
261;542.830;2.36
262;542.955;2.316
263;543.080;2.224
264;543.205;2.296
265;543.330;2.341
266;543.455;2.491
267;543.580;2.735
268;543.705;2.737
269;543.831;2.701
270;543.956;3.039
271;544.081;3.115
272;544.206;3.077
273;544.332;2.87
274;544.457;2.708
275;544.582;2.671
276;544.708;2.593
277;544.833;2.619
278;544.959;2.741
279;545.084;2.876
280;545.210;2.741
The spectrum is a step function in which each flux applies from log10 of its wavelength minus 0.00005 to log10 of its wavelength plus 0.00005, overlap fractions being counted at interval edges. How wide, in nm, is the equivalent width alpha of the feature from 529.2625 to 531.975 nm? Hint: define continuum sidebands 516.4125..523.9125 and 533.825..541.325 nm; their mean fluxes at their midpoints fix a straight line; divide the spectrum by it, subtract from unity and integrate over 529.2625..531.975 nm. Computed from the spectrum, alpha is -0.231 nm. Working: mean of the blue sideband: 2.14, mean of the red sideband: 2.49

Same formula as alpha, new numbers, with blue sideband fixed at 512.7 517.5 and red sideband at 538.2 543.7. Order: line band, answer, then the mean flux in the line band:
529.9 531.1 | -0.13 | 2.58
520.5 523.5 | -0.06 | 2.27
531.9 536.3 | -0.24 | 2.51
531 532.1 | -0.15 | 2.67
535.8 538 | -0.10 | 2.52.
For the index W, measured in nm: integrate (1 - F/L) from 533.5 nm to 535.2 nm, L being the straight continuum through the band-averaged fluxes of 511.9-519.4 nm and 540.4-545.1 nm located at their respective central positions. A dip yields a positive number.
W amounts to -0.06 nm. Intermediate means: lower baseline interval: 2.11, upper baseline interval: 2.58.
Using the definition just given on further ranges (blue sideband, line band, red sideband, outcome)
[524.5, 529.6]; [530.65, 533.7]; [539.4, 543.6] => -0.188 nm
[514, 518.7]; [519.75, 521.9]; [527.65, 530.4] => 0.044 nm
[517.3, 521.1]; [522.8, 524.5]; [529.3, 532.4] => -0.174 nm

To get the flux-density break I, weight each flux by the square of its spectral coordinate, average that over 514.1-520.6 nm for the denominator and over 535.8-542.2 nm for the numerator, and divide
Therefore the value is 1.29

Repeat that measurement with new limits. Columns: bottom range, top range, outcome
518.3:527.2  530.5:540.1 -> 1.19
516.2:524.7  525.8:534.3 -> 1.16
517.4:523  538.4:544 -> 1.27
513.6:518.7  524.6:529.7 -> 1.14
